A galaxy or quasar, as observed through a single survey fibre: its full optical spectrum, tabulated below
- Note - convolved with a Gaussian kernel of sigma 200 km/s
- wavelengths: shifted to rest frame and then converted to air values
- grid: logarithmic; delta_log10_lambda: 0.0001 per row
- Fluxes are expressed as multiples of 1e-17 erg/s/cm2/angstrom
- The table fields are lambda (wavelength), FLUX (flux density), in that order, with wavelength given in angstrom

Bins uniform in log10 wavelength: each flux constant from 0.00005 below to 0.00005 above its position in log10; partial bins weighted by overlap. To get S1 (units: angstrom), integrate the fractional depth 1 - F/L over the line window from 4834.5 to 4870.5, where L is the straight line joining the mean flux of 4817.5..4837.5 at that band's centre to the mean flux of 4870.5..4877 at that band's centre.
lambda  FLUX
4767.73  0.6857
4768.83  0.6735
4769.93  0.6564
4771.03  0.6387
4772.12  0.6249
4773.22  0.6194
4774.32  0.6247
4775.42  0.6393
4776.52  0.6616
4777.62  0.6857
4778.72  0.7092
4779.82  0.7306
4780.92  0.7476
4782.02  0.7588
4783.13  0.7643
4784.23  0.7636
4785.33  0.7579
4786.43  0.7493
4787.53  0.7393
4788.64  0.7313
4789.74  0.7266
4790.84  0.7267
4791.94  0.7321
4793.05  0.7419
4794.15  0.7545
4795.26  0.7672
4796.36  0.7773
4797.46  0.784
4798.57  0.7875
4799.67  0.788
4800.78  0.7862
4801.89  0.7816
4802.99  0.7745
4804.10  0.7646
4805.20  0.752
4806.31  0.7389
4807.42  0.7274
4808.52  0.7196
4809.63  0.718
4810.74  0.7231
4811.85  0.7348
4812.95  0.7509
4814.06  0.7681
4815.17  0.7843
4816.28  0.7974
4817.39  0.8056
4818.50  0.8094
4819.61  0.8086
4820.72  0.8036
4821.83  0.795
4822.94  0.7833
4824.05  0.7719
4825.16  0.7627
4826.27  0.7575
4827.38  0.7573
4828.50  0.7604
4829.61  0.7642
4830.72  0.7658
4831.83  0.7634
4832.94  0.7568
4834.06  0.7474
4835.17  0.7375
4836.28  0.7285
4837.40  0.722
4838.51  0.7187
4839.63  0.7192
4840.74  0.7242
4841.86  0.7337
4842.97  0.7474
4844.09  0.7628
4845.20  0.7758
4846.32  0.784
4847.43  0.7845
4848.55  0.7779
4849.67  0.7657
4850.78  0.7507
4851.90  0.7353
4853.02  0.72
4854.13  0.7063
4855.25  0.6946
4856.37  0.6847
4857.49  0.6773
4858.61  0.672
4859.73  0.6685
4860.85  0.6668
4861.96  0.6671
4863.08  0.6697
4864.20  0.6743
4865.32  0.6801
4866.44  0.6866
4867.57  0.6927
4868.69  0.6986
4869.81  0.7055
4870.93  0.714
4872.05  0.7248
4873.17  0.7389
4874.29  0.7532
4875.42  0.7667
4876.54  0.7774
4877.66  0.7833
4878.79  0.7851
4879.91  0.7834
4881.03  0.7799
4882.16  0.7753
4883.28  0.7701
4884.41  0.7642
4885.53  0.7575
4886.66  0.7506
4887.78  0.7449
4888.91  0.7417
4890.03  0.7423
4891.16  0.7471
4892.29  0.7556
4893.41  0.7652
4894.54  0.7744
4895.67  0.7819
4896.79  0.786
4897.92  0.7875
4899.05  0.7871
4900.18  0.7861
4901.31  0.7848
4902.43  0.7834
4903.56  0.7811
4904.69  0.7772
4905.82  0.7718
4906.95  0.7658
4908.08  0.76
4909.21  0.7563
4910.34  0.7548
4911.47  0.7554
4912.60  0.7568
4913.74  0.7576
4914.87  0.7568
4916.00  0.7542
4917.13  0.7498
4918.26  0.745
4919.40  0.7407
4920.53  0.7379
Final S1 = 1.9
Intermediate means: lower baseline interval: 0.768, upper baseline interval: 0.746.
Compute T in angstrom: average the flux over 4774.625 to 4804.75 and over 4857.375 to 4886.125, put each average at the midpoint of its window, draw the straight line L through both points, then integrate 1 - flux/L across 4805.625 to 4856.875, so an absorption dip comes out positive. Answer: -1.3 angstrom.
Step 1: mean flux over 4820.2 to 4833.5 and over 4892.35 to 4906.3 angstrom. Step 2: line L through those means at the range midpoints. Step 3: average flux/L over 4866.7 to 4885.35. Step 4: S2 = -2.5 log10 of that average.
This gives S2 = 0.04 mag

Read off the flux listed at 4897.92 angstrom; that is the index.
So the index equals 0.7875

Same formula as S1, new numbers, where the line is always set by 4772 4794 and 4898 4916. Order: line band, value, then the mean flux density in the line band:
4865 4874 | 0.54 angstrom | 0.707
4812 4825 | -1.01 angstrom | 0.787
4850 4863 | 0.90 angstrom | 0.696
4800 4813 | -0.42 angstrom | 0.748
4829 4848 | -0.27 angstrom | 0.749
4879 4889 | -0.08 angstrom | 0.765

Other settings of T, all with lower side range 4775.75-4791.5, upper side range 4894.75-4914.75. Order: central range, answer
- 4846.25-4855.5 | 0.1 angstrom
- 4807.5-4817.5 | -0.2 angstrom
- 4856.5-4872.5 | 1.5 angstrom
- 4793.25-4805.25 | -0.6 angstrom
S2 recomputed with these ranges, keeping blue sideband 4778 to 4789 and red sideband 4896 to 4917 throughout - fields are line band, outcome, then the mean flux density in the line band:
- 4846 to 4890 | 0.05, 0.73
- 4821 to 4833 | -0.02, 0.769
